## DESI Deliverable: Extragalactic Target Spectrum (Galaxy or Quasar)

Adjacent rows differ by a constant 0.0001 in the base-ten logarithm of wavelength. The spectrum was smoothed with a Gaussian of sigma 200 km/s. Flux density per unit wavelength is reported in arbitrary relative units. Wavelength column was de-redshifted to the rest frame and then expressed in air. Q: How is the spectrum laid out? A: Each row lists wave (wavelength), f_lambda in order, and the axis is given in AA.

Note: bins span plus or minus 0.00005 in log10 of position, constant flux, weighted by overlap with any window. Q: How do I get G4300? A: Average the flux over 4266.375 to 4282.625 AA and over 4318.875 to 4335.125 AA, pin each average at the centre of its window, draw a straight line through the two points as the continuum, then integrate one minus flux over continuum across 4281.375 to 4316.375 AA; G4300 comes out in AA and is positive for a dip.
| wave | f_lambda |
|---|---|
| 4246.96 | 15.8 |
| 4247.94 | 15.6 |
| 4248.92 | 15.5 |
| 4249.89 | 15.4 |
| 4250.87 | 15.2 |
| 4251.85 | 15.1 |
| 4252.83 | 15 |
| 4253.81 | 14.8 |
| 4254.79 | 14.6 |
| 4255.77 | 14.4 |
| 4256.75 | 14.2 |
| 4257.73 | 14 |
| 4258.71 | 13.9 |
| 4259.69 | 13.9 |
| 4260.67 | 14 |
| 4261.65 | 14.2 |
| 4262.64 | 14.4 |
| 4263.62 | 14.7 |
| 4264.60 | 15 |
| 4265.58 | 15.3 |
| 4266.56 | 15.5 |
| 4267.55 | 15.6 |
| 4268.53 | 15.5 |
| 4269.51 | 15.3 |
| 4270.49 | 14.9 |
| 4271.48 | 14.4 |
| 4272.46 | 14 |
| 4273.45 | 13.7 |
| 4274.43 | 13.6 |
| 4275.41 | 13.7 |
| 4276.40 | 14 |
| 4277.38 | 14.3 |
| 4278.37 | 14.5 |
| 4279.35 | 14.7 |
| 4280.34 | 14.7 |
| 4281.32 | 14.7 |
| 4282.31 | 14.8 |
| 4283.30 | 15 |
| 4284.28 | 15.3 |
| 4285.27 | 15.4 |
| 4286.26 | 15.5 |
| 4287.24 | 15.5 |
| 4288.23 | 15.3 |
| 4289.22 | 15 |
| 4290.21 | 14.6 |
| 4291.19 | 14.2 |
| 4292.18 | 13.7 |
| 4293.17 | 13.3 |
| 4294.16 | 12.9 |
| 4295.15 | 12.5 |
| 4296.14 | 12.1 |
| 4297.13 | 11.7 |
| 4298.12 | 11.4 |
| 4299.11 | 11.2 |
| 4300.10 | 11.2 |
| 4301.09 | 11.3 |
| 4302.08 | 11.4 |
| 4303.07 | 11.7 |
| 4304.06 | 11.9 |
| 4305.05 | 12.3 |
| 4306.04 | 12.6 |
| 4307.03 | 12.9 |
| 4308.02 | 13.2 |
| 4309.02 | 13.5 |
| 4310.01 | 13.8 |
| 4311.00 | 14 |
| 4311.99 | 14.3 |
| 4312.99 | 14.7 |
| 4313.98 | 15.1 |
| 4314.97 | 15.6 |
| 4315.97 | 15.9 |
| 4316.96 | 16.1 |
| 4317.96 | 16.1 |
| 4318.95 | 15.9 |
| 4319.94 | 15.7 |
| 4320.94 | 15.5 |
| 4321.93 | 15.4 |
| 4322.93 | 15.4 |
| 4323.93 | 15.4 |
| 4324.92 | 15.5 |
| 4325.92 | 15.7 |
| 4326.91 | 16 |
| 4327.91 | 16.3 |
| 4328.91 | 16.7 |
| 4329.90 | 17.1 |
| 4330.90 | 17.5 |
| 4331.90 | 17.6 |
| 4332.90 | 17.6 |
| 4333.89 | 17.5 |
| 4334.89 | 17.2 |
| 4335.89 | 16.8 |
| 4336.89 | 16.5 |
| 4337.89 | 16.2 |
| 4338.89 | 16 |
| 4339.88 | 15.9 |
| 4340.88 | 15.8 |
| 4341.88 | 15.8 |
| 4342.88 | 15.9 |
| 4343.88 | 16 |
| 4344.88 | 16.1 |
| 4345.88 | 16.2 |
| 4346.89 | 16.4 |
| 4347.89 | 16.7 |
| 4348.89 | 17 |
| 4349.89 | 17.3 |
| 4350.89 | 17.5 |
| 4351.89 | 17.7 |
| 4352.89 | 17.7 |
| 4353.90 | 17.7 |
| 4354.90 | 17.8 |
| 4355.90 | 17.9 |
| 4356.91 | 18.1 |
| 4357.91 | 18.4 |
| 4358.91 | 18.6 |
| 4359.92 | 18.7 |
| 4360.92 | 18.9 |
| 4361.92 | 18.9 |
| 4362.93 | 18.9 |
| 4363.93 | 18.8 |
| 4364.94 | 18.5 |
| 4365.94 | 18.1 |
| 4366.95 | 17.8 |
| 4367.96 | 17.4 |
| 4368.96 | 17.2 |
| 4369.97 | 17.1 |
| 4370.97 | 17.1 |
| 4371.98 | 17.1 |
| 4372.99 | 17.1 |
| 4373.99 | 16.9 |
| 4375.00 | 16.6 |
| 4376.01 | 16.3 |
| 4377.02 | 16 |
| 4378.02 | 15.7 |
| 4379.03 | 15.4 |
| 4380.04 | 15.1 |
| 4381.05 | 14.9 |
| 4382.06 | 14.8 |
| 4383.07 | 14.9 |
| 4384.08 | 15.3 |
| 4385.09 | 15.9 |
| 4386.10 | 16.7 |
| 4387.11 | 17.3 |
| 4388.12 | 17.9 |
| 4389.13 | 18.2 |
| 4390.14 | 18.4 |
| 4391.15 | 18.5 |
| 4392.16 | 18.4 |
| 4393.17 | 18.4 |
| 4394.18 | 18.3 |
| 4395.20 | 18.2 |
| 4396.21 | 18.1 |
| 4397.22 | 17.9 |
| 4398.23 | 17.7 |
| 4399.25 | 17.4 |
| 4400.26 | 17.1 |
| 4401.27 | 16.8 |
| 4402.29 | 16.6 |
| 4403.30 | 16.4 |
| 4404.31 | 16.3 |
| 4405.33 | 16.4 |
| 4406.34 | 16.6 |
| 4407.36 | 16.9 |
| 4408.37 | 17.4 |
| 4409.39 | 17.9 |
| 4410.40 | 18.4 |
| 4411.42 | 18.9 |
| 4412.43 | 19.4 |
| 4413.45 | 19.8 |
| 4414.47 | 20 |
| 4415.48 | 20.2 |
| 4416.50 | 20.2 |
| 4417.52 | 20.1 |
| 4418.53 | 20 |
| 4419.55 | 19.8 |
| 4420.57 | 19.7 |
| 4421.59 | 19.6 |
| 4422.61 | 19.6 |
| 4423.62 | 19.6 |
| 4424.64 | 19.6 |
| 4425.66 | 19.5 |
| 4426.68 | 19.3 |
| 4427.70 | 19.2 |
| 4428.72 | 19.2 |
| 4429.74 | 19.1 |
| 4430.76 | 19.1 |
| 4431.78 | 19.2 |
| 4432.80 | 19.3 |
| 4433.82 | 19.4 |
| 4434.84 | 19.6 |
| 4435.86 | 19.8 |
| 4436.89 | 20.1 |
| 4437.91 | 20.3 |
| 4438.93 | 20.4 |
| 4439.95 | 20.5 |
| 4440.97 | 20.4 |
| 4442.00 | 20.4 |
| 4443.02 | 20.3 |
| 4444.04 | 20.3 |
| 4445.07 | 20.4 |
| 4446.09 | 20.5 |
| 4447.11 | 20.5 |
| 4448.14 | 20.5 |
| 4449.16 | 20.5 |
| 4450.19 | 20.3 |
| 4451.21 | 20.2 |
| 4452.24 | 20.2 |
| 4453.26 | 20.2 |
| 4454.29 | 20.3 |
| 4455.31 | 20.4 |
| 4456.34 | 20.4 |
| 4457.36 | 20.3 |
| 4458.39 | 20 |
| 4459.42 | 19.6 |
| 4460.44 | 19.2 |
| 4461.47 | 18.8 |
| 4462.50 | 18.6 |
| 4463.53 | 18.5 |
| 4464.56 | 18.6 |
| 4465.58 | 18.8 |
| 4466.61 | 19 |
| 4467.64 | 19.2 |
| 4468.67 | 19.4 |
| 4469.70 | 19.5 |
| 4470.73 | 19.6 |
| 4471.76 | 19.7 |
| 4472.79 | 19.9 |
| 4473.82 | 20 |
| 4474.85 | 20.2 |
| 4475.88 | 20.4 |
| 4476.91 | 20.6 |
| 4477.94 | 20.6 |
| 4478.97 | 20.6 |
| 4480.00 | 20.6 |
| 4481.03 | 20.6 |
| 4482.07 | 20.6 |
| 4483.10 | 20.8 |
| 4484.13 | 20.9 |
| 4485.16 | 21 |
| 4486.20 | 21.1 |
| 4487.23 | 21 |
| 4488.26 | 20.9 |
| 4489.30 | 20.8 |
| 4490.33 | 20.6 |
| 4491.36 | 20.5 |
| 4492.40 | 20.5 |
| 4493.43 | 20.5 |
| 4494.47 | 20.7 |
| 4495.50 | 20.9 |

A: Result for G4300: 4.1 AA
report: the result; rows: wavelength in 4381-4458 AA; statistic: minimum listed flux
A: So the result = 14.8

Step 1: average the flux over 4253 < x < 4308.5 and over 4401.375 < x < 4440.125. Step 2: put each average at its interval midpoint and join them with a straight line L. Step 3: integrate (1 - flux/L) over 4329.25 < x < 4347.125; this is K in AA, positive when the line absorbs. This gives -0.64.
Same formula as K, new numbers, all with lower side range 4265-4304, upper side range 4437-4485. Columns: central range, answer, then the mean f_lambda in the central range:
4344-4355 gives -0.6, 17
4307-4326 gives 0.0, 15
